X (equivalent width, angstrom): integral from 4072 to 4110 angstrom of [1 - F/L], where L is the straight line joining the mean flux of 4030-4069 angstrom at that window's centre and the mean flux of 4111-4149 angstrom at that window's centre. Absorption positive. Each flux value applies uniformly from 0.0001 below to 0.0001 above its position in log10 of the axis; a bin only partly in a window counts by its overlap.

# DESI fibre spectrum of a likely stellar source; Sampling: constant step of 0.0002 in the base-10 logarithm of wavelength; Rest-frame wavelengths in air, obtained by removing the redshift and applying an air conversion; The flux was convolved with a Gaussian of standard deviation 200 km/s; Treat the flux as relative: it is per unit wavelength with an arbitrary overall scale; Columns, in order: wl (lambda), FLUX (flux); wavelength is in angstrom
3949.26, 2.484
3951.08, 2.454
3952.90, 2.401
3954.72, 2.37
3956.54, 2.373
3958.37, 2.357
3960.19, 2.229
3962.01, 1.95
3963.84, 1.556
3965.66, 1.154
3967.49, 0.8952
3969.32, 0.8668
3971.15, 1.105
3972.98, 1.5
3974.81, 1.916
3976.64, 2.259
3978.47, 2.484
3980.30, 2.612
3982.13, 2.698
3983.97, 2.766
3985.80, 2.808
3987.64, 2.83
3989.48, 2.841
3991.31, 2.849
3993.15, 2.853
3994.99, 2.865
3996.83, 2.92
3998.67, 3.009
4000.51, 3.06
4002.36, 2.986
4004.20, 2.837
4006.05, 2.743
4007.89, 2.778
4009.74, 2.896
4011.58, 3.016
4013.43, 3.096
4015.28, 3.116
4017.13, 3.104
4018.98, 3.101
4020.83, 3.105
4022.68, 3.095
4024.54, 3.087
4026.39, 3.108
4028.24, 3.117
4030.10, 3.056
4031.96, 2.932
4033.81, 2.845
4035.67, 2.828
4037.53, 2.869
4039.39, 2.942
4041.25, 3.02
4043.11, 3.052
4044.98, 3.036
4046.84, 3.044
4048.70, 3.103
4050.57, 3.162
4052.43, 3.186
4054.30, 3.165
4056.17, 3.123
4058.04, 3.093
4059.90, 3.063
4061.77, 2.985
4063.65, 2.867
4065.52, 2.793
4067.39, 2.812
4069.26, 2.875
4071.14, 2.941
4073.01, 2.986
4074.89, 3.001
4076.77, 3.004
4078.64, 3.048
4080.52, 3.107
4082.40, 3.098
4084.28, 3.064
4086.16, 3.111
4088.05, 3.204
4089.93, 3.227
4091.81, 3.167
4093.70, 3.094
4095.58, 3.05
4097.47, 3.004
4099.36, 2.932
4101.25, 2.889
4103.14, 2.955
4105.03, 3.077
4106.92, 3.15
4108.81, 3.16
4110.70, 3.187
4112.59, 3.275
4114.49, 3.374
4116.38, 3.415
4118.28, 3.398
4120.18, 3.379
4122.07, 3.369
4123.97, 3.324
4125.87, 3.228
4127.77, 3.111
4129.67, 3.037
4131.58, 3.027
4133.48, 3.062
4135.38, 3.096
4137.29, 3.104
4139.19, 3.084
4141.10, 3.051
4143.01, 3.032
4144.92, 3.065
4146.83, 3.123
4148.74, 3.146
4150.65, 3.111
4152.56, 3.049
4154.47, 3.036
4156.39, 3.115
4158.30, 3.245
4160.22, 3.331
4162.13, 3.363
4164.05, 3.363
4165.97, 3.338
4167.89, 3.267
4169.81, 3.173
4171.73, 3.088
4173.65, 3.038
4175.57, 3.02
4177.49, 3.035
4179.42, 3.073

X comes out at 0.3 angstrom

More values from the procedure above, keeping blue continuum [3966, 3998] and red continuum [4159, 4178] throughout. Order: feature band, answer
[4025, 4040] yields -2.56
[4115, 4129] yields -1.59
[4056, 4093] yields -3.85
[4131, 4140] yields -0.10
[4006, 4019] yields -2.95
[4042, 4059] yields -3.13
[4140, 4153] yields 0.06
